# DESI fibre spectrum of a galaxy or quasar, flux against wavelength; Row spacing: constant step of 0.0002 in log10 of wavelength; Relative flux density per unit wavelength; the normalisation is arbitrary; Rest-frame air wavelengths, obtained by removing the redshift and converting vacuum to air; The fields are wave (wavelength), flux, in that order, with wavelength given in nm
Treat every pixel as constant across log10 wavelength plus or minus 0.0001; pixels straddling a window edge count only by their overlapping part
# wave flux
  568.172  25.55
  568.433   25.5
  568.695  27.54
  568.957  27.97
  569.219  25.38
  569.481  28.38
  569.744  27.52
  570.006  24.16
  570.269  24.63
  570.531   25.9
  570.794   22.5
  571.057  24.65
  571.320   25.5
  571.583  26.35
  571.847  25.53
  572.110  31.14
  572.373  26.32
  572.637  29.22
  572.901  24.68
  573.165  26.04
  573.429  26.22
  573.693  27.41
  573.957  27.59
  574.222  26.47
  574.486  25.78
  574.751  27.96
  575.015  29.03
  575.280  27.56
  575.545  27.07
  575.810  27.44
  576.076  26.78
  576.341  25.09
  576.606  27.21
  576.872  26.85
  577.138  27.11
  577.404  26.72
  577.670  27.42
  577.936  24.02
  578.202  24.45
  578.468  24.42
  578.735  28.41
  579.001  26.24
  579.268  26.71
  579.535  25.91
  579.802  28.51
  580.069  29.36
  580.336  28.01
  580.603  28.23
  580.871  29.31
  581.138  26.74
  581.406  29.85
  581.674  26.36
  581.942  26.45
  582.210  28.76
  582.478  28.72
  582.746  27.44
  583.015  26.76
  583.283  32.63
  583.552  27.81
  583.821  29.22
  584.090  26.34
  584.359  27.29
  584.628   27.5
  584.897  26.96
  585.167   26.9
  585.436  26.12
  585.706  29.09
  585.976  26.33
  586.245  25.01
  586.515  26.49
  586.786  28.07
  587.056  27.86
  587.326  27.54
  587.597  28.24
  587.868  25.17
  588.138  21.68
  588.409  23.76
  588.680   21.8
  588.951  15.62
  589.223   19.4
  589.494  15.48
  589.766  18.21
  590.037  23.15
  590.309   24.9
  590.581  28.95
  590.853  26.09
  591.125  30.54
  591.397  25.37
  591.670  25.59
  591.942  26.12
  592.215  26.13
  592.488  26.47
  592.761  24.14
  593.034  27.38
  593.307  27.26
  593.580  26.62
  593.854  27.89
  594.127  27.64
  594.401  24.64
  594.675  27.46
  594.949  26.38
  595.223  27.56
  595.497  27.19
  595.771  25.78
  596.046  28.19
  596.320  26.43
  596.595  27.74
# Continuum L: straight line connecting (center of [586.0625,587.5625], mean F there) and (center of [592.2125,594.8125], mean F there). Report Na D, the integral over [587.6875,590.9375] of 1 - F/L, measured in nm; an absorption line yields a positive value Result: 0.59 nm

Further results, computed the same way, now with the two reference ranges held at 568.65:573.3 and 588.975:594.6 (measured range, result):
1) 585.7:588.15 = -0.14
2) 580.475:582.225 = -0.16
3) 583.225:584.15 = -0.13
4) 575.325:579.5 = -0.09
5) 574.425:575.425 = -0.06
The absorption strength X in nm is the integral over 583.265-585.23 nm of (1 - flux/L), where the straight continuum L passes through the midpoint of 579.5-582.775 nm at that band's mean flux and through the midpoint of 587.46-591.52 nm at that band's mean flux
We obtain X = -0.12 nm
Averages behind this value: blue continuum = 28.1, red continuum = 23.2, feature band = 27.8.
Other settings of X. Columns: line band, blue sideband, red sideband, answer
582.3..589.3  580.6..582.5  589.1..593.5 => 0.11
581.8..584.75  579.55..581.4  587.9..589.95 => -0.30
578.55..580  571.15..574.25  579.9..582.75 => 0.04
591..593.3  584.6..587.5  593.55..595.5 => 0.04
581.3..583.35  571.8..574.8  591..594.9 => -0.10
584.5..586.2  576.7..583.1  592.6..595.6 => 0.00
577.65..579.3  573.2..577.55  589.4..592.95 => 0.05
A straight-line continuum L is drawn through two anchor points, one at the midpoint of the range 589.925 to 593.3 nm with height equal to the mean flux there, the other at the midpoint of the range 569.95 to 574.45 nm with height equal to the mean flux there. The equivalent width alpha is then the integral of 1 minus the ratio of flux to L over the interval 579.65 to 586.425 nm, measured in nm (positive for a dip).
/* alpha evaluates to -0.41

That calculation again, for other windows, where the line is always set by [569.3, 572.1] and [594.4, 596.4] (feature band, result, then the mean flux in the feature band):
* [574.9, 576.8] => -0.08 nm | 27.1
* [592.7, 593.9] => 0.00 nm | 26.7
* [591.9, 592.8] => 0.03 nm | 25.8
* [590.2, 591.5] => -0.03 nm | 27.3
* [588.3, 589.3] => 0.24 nm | 20.1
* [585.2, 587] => -0.03 nm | 26.9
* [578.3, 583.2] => -0.26 nm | 27.6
